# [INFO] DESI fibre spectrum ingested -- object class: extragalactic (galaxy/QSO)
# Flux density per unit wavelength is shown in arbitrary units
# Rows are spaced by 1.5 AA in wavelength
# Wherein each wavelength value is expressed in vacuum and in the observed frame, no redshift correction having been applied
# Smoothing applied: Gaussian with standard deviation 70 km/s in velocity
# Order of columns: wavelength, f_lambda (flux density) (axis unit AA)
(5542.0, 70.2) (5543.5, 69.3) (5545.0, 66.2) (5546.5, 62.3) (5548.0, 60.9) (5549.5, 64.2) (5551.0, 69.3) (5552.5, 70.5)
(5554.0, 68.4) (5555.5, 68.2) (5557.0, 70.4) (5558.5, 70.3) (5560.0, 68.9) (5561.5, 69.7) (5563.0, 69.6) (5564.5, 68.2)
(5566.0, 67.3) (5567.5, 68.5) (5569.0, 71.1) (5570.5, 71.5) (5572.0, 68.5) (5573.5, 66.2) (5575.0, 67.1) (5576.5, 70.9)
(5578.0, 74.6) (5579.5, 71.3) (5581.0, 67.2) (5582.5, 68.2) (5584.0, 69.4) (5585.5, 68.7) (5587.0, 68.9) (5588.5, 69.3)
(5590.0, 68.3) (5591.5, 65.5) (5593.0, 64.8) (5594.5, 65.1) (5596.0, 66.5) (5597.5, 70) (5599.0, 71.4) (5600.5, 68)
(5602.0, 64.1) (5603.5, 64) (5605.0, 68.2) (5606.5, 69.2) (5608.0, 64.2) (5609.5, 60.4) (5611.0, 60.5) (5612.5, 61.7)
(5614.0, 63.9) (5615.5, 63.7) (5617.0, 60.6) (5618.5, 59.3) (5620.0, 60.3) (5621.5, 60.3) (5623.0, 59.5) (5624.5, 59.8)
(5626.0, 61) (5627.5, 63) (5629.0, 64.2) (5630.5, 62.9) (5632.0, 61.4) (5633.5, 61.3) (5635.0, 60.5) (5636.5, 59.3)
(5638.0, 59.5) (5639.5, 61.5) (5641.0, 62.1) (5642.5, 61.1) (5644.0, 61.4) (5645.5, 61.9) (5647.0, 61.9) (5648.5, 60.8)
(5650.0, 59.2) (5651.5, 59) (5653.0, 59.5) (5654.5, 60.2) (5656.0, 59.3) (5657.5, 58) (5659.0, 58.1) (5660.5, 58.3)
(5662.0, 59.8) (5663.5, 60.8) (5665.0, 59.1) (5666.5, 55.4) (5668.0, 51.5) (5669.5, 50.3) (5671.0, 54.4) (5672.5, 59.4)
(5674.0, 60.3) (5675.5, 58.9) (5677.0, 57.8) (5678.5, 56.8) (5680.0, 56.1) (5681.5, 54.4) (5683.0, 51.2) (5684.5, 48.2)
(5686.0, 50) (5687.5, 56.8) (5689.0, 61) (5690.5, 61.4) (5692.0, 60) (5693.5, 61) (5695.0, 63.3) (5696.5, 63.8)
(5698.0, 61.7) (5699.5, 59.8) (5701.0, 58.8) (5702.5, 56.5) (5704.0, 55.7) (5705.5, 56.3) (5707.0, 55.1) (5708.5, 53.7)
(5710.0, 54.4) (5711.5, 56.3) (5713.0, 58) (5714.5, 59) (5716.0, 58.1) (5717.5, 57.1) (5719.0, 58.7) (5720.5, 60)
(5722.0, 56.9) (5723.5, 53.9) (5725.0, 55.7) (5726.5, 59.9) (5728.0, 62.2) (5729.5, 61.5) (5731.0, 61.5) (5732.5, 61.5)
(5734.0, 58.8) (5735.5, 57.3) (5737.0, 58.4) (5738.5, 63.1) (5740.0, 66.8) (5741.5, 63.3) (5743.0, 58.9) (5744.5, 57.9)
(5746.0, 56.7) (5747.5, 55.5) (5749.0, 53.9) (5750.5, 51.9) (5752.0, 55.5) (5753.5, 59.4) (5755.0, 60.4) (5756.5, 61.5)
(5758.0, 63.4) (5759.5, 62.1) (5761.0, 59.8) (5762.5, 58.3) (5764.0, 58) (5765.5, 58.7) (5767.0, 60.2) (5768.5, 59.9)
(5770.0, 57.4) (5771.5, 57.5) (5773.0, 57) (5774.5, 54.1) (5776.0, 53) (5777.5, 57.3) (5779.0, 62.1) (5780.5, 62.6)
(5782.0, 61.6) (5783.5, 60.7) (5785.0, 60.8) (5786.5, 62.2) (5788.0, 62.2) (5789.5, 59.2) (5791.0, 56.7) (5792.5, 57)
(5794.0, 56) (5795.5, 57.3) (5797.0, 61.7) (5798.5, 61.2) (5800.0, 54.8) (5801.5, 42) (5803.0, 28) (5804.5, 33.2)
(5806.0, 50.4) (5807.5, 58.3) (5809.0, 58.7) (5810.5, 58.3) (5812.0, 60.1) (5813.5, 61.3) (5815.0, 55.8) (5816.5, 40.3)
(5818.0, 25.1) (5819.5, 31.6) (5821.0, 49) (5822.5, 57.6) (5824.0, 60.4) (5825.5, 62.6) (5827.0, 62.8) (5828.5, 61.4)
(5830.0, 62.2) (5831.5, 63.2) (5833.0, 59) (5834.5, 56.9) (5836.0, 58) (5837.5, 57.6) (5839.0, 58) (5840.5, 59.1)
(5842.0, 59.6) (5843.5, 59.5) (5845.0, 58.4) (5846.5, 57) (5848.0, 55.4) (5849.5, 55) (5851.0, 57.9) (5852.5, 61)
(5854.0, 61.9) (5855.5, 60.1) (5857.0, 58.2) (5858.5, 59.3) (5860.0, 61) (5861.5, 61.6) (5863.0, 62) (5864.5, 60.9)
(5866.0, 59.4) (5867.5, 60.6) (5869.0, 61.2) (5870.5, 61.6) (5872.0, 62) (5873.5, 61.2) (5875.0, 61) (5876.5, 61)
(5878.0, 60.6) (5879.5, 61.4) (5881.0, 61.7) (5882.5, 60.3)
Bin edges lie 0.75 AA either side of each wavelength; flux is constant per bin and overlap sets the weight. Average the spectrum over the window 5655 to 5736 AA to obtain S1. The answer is 57.7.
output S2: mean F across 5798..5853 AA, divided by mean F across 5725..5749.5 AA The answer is 0.91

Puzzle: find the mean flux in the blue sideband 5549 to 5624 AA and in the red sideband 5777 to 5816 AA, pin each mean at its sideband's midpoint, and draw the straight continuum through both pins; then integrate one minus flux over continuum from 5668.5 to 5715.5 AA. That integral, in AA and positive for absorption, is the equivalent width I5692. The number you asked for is 3.3 AA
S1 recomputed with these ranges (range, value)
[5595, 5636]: 63.3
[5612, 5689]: 58.9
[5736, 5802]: 58.6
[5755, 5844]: 56.4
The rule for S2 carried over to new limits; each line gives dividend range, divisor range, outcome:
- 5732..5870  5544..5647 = 0.88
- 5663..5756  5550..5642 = 0.88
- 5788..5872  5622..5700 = 0.95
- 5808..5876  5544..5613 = 0.85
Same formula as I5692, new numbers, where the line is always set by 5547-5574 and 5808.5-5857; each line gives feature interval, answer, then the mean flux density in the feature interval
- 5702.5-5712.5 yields 1.05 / 55.4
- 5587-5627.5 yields 1.27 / 64.3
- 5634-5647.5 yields 0.80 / 61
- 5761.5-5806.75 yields 1.96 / 56.1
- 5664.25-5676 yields 1.38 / 56.1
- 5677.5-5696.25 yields 1.77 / 56.9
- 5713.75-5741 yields 0.69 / 59.5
